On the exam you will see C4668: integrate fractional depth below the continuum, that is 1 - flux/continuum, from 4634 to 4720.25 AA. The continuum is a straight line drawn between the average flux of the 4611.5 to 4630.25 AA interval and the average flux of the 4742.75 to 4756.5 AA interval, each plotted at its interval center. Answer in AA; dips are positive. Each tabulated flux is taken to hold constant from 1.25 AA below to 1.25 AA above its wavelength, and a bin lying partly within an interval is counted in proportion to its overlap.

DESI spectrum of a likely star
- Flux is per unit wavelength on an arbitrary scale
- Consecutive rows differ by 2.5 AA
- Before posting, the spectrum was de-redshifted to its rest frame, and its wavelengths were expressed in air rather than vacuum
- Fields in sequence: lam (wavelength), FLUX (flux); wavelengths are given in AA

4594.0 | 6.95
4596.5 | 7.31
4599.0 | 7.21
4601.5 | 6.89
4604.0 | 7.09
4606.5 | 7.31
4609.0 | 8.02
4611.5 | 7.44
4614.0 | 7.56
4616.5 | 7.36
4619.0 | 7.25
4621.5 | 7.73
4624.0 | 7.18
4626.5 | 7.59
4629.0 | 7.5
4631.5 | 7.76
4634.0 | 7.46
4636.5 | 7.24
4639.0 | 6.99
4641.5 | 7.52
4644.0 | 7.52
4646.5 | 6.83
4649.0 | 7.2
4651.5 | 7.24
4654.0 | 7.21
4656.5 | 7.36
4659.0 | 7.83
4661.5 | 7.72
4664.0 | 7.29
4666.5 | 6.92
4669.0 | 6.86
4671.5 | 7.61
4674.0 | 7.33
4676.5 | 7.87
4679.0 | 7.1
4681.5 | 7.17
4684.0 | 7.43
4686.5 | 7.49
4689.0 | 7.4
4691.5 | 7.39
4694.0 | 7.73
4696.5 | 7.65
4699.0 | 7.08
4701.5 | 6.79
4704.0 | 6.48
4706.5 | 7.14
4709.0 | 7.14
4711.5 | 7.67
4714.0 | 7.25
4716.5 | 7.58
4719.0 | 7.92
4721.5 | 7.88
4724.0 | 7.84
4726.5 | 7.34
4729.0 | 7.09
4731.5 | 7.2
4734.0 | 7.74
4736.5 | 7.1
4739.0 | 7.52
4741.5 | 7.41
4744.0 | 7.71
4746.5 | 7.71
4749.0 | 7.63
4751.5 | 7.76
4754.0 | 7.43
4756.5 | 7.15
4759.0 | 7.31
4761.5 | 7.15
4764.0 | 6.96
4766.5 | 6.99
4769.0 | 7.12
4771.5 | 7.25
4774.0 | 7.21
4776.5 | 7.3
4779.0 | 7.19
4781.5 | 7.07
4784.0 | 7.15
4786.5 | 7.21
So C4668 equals 2.2 AA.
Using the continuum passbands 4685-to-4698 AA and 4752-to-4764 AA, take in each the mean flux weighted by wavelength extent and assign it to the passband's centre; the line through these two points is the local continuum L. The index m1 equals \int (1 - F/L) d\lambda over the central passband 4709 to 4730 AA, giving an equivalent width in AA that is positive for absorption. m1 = -0.4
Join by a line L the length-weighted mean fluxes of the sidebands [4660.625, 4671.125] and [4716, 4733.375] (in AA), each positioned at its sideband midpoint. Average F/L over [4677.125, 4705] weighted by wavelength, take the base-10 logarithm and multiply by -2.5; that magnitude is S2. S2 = 0.01 mag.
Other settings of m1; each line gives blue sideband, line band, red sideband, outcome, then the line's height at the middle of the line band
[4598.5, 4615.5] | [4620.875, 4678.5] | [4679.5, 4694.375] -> 0.1 AA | 7.38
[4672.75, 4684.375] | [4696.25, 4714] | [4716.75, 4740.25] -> 0.8 AA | 7.45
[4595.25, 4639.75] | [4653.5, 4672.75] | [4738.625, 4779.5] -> 0.0 AA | 7.37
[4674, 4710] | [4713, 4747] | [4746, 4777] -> -1.1 AA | 7.29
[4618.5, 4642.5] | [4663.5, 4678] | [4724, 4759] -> 0.2 AA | 7.44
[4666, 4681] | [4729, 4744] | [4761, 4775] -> -0.5 AA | 7.17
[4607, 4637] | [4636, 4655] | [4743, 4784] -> 0.7 AA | 7.47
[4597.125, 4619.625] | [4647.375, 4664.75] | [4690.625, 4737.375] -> -0.1 AA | 7.36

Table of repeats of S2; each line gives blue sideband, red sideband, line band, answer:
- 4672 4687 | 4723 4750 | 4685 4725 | 0.01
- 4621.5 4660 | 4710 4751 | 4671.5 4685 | 0.01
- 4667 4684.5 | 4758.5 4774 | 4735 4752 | -0.05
